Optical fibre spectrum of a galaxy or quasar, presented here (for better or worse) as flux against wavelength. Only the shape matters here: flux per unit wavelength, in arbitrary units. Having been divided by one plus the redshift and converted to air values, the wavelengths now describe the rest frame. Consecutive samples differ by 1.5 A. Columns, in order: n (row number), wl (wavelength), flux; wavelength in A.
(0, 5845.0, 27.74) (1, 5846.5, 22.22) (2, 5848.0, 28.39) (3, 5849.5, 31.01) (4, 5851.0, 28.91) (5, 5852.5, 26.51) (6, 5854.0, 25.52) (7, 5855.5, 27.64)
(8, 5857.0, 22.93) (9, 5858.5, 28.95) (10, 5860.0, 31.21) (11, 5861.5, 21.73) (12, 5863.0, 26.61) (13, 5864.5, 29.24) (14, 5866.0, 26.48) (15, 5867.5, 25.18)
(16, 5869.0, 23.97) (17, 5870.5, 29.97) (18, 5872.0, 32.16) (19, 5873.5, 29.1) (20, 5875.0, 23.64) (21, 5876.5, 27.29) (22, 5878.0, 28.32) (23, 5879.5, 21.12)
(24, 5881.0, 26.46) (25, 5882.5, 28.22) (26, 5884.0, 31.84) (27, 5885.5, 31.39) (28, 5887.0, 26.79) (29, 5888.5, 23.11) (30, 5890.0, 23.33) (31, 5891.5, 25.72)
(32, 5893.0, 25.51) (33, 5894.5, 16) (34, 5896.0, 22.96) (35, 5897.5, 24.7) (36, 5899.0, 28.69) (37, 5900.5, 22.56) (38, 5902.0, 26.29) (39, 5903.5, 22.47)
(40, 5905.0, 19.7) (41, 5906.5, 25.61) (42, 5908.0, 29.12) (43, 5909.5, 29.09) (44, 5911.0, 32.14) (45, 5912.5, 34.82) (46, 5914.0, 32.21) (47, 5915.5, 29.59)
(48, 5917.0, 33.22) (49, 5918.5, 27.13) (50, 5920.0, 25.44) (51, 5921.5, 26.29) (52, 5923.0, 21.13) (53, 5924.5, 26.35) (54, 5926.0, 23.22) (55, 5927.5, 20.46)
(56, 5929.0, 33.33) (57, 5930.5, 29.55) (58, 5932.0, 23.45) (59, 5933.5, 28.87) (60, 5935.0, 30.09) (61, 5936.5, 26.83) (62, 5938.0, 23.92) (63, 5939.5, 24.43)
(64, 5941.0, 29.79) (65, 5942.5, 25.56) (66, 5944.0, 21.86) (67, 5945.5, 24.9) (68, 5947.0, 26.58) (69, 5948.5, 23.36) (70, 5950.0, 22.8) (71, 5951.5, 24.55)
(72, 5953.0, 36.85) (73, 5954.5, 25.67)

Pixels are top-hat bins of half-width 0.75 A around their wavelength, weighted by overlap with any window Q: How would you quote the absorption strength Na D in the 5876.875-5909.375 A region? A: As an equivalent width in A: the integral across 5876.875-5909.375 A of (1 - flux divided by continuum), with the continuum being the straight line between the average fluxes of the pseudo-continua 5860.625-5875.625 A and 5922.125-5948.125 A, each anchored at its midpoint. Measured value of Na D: 1.4 A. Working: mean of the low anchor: 26.9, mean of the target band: 25.3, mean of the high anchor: 25.9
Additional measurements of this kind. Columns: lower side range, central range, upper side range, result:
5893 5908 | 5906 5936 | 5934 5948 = -4.0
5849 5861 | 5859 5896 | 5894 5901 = -1.6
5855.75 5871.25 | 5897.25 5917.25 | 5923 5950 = -1.3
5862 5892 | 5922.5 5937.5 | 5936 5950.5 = -0.6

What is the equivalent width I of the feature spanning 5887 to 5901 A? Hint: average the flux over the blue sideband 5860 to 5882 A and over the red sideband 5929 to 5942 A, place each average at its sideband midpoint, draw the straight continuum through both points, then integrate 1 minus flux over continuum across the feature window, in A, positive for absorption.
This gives 1.64 A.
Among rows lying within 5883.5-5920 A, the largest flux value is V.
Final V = 34.82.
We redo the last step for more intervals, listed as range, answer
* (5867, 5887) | 32.16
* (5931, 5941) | 30.09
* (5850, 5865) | 31.21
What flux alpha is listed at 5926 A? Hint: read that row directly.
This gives 23.22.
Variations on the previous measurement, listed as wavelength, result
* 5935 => 30.09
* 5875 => 23.64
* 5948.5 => 23.36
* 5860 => 31.21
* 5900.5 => 22.56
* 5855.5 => 27.64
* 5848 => 28.39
